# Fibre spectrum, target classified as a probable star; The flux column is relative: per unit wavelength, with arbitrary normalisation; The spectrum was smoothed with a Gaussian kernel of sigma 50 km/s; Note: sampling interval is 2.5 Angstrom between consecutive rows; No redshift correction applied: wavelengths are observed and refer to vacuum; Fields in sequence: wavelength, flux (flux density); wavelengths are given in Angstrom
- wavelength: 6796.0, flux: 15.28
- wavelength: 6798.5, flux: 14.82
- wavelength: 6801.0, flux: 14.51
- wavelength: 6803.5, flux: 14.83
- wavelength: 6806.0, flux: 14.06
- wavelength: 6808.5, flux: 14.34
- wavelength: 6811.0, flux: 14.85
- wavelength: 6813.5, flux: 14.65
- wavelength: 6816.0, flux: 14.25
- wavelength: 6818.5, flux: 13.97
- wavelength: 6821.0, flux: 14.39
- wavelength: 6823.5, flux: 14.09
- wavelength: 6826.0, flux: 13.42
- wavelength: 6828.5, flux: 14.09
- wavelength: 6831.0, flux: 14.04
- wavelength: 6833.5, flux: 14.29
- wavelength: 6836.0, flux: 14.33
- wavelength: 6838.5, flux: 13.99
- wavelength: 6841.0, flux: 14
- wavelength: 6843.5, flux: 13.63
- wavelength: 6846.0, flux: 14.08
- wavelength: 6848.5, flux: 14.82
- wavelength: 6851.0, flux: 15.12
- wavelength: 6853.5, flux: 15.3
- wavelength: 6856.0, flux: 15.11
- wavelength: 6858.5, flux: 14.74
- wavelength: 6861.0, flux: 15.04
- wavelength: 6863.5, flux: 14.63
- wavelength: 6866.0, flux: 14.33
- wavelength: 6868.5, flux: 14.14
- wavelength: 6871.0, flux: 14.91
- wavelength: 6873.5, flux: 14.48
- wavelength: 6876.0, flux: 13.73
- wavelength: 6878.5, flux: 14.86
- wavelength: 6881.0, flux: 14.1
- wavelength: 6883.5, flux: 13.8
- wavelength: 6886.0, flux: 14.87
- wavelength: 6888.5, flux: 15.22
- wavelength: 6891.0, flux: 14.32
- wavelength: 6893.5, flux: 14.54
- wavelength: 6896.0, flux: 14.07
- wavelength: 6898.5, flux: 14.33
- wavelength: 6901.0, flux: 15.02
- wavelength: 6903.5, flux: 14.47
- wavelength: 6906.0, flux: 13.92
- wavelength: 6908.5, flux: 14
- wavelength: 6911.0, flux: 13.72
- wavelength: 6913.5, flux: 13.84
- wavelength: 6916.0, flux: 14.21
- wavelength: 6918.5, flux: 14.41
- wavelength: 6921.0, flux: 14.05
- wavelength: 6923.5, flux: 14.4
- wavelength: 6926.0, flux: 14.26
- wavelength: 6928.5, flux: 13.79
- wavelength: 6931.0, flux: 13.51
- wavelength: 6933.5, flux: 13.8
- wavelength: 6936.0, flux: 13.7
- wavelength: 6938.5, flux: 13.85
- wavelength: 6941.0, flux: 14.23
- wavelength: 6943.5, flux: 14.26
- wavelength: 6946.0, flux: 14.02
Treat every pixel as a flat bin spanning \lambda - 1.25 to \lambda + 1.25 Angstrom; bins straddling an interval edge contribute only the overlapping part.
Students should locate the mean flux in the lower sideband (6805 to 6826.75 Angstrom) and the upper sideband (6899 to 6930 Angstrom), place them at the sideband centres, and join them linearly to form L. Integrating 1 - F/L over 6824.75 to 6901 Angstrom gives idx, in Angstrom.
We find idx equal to -1.1 Angstrom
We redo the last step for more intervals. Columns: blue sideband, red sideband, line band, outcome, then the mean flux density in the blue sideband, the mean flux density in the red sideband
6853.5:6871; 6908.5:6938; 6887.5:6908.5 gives -0.2 Angstrom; 14.7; 14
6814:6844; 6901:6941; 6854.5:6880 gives -1.0 Angstrom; 14.1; 14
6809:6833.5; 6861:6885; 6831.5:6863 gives -0.5 Angstrom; 14.2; 14.4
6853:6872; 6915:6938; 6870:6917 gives 0.2 Angstrom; 14.8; 14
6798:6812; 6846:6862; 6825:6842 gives 0.9 Angstrom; 14.5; 14.9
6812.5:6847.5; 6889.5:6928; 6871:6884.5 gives -0.1 Angstrom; 14.1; 14.2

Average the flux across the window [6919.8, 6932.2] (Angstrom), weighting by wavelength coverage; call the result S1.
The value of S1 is 14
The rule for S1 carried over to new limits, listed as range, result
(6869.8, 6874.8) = 14.7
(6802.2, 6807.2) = 14.4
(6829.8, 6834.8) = 14.2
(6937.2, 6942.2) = 14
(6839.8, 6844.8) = 13.8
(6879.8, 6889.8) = 14.5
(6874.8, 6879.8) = 14.3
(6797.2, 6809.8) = 14.5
